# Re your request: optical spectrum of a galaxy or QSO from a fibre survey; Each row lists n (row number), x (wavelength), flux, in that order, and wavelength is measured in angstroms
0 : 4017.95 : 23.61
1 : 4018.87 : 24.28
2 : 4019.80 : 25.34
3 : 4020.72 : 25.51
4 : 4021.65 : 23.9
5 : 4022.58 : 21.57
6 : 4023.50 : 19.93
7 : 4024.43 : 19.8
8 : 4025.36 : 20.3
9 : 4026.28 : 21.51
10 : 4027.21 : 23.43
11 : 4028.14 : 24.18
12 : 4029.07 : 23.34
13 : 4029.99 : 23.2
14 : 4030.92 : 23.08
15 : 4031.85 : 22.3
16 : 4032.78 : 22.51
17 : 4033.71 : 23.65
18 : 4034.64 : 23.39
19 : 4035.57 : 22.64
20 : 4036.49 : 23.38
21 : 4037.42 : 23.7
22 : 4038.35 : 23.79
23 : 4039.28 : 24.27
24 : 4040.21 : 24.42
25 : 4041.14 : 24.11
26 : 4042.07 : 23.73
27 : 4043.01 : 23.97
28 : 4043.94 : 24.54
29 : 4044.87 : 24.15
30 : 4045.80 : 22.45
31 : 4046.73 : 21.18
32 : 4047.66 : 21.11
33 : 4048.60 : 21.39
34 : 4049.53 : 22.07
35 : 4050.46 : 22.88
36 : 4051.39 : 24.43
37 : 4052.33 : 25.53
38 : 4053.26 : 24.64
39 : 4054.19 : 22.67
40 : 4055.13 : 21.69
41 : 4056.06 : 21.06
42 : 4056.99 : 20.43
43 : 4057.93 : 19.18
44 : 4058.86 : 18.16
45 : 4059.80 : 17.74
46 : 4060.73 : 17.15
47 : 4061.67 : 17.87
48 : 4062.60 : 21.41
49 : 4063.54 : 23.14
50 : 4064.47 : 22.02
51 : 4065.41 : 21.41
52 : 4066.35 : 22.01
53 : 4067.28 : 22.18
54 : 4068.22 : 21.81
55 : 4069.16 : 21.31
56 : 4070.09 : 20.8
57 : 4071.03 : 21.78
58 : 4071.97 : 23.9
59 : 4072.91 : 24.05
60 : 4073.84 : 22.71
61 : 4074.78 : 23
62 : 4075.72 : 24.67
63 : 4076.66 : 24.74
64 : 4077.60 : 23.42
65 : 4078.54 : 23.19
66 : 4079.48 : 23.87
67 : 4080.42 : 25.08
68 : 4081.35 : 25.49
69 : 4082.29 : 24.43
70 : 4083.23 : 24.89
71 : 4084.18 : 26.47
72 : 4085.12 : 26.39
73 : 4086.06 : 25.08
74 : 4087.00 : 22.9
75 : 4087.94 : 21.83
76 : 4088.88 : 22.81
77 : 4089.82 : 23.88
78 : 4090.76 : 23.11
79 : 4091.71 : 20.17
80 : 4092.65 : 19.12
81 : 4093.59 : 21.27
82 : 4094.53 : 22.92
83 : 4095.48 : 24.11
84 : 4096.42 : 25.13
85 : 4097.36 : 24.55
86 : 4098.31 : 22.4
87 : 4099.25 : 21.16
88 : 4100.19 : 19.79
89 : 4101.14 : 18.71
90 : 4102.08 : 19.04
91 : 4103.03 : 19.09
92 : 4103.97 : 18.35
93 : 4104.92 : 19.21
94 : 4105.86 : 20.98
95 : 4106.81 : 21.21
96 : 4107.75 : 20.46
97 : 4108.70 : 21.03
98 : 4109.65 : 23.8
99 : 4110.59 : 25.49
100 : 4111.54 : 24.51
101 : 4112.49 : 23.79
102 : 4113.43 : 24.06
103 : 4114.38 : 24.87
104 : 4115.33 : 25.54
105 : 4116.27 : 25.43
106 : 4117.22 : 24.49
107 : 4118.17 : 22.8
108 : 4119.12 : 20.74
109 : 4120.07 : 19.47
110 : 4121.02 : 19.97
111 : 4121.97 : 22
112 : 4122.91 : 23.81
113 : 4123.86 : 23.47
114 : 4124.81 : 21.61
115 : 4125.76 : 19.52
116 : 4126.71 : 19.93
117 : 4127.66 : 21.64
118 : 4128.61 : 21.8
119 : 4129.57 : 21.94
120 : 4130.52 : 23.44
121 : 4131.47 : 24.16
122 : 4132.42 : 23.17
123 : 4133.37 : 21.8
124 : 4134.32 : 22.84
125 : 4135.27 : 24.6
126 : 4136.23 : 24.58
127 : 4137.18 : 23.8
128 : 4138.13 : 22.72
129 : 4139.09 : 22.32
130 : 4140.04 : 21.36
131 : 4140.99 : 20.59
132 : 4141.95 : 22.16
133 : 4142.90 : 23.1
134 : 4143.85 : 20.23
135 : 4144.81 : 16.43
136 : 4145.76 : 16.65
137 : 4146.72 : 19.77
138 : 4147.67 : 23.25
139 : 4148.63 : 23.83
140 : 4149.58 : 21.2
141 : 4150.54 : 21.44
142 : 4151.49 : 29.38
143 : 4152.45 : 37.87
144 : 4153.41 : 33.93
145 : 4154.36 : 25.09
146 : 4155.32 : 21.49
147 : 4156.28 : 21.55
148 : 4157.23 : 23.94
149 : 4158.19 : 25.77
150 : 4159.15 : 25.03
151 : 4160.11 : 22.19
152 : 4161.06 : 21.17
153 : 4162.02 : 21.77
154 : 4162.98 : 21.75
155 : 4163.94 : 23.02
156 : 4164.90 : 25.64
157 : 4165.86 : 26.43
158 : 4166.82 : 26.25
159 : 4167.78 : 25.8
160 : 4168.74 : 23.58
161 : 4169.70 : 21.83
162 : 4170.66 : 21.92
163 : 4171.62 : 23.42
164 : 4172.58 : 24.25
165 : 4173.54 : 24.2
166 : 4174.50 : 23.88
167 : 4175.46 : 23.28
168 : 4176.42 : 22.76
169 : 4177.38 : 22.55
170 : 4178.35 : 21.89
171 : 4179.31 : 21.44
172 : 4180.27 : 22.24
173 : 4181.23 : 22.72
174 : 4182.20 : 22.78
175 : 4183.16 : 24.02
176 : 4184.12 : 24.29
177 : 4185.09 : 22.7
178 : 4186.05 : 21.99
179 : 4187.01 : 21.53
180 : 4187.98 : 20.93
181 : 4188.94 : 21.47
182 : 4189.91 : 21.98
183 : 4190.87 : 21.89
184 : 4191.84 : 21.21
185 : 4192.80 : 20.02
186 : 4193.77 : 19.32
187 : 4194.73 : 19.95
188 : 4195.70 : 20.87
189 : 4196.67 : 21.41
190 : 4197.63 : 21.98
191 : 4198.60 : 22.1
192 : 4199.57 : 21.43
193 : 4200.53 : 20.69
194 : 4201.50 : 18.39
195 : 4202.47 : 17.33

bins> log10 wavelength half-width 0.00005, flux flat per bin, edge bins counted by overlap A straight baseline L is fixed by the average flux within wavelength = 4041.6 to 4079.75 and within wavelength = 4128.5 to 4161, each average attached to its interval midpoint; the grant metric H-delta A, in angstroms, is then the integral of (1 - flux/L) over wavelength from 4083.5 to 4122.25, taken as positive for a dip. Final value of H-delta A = 0.6 angstroms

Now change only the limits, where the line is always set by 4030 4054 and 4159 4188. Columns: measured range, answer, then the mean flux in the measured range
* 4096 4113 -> 1.2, 21.6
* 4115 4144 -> 1.0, 22.4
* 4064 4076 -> 0.5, 22.4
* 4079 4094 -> -0.2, 23.6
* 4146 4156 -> -1.0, 25.4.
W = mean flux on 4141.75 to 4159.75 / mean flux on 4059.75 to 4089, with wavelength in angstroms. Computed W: 1.0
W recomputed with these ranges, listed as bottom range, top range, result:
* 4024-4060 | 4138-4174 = 1.04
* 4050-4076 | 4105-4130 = 1.03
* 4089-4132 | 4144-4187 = 1.06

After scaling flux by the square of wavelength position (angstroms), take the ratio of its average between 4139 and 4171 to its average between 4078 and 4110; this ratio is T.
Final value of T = 1.1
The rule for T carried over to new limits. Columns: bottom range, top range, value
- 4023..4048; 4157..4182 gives 1.09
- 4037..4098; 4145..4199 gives 1.07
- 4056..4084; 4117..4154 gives 1.06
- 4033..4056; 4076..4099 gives 1.04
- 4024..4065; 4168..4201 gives 1.06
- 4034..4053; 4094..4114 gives 0.97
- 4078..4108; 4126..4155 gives 1.06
